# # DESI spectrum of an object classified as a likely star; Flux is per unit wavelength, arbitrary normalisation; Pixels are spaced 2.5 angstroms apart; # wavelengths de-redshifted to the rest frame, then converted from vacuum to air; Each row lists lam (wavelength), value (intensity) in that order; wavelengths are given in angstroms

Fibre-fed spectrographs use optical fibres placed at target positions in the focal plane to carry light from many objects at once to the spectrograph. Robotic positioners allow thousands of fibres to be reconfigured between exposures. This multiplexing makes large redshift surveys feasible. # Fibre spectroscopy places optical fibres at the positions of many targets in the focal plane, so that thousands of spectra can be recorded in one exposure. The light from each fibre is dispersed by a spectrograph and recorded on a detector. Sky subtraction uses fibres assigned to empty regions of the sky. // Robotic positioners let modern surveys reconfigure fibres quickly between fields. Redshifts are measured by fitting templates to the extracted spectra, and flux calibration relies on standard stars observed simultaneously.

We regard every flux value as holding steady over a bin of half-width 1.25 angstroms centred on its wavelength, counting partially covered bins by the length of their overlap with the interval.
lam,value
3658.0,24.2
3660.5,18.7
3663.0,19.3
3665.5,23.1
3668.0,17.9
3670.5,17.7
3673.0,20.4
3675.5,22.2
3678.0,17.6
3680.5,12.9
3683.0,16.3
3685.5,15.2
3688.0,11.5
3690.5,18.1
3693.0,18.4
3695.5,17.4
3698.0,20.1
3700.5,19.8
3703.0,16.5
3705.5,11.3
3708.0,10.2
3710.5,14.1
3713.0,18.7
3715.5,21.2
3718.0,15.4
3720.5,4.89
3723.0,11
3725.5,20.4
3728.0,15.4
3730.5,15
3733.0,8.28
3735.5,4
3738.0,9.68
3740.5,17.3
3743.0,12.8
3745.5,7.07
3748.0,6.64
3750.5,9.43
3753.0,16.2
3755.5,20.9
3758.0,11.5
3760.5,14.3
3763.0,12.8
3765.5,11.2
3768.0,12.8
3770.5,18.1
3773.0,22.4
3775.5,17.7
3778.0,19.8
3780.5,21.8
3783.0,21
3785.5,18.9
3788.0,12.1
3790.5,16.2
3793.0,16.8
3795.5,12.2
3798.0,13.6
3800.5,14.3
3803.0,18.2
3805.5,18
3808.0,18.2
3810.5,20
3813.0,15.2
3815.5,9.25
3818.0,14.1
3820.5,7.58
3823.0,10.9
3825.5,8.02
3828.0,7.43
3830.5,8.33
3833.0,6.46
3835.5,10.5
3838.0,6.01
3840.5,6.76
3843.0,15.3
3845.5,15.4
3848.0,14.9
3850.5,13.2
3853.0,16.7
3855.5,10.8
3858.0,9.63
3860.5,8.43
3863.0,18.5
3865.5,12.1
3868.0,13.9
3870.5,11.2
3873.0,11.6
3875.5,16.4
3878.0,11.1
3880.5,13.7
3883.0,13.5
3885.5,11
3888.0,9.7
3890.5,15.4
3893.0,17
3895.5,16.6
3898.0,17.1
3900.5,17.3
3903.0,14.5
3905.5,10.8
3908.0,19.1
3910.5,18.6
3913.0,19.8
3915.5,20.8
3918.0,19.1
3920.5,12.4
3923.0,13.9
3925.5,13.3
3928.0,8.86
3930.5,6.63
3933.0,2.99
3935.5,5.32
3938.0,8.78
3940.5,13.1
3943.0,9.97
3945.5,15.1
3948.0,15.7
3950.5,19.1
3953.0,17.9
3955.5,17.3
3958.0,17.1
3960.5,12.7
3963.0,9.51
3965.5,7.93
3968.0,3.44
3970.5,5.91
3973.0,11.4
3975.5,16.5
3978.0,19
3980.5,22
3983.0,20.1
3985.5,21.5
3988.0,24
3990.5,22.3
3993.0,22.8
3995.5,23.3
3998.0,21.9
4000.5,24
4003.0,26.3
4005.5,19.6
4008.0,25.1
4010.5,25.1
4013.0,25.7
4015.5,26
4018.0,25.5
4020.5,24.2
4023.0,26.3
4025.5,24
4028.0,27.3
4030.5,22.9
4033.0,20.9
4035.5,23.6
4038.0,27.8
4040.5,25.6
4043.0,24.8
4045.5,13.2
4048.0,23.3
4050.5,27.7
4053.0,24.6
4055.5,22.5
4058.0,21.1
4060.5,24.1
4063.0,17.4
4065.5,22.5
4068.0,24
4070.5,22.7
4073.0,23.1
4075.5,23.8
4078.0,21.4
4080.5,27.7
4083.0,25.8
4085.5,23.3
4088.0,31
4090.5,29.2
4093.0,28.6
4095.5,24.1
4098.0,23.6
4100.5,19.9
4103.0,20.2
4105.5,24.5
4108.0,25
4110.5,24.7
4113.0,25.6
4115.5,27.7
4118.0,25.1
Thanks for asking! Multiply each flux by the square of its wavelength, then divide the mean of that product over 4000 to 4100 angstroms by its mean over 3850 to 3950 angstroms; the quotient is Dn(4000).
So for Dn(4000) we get 2.0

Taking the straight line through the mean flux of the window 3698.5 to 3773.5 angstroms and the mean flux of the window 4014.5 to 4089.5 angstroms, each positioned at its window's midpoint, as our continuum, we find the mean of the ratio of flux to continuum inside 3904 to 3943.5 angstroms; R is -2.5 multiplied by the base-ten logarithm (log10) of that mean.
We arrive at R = 0.47 mag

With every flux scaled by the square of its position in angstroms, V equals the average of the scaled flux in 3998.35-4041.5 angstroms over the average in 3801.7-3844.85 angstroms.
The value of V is 2.31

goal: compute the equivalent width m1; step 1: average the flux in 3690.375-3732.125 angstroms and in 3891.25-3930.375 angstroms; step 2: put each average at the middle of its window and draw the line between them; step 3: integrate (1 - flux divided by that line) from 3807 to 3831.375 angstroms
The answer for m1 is 5.9 angstroms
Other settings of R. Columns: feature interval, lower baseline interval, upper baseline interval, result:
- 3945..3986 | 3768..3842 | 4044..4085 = 0.31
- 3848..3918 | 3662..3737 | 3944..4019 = 0.22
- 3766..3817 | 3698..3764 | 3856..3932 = -0.22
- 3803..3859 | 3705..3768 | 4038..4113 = 0.29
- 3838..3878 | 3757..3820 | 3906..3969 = 0.15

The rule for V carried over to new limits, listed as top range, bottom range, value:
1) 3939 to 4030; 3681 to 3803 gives 1.47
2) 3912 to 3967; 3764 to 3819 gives 0.85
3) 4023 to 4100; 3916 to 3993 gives 1.81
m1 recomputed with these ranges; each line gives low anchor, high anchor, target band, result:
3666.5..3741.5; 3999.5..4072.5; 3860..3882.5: 7.3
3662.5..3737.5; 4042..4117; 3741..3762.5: 5.5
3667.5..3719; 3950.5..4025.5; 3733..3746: 5.3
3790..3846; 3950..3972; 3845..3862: -0.4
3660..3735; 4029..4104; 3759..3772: 2.7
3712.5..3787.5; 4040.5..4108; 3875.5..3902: 5.9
